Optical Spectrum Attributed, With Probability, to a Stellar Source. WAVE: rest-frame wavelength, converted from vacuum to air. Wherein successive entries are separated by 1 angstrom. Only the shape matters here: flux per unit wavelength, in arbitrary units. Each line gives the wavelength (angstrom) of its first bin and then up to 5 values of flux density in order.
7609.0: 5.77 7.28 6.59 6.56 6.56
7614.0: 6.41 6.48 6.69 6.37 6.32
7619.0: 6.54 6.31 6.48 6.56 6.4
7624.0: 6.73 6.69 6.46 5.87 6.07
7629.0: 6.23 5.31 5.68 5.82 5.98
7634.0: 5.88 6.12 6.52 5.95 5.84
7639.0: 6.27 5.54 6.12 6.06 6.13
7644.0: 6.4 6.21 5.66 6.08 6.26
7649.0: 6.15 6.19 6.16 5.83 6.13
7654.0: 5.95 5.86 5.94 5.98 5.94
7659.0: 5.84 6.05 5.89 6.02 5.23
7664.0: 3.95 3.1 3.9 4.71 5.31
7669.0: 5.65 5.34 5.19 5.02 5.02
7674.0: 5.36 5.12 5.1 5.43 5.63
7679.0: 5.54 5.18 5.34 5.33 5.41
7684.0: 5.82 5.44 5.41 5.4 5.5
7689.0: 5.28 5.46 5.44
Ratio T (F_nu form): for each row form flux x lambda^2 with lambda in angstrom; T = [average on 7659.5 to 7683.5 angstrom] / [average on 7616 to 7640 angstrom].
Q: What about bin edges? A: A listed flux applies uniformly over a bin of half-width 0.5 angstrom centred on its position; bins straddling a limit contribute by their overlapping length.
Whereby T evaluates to 0.8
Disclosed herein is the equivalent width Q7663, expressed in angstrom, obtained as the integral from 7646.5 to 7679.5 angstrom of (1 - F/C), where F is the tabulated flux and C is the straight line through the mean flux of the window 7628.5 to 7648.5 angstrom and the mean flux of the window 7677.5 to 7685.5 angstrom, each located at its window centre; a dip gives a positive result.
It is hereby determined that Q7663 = 1.27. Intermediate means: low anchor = 6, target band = 5.48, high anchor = 5.46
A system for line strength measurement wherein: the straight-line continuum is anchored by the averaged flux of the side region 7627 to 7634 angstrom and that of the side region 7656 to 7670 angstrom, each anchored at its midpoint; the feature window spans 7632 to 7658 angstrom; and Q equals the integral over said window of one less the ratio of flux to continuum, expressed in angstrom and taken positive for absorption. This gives -2.2 angstrom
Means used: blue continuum 5.85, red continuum 5.23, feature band 6.04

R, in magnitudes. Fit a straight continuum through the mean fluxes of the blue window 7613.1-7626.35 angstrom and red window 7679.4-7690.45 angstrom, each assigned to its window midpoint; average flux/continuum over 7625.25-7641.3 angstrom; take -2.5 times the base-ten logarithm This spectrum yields 0.05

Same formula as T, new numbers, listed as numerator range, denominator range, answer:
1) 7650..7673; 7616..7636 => 0.88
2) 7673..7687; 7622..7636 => 0.89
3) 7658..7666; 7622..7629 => 0.81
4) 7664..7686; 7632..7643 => 0.86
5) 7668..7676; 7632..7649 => 0.87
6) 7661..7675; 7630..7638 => 0.84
